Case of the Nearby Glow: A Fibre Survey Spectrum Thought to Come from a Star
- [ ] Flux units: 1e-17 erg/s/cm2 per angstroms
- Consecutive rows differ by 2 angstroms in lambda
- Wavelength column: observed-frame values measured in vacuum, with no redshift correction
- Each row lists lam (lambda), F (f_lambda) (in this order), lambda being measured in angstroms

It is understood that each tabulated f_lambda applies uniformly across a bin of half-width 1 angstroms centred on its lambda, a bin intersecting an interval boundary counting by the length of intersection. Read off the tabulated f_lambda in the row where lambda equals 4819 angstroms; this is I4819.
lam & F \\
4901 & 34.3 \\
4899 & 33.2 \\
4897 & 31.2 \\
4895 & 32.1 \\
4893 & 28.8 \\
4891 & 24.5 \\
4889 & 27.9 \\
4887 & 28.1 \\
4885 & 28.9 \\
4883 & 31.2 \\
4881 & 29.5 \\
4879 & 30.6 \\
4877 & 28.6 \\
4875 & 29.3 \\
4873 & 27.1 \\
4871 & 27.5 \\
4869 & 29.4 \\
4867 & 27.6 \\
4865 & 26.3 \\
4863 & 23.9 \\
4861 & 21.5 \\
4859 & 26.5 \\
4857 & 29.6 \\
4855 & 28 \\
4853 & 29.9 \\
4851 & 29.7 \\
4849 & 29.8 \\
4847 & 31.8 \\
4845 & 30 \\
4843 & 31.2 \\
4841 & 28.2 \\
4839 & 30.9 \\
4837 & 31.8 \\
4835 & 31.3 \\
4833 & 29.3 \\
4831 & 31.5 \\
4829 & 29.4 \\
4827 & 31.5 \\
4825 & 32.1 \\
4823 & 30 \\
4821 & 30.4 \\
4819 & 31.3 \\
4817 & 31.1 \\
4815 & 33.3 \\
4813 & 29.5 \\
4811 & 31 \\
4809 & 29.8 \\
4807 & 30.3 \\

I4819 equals 31.3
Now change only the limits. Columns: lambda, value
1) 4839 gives 30.9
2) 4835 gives 31.3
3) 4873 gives 27.1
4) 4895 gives 32.1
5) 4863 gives 23.9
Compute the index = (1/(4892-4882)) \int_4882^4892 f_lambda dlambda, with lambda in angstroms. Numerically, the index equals 28.1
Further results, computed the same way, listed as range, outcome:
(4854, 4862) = 26.4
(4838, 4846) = 30.1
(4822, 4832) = 30.9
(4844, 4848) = 30.9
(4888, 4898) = 28.9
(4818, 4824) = 30.6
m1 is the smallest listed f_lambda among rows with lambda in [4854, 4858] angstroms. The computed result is 28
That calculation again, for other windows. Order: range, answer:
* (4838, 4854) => 28.2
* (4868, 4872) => 27.5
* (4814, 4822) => 30.4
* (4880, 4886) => 28.9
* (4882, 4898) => 24.5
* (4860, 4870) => 21.5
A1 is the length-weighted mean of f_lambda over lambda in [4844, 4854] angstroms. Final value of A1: 30.2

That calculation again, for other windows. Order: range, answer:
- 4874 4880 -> 29.5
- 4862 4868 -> 25.9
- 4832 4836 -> 30.3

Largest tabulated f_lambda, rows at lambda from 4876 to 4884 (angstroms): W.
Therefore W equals 31.2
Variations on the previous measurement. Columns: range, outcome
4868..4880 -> 30.6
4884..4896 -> 32.1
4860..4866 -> 26.3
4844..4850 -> 31.8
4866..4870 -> 29.4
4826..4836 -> 31.5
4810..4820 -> 33.3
